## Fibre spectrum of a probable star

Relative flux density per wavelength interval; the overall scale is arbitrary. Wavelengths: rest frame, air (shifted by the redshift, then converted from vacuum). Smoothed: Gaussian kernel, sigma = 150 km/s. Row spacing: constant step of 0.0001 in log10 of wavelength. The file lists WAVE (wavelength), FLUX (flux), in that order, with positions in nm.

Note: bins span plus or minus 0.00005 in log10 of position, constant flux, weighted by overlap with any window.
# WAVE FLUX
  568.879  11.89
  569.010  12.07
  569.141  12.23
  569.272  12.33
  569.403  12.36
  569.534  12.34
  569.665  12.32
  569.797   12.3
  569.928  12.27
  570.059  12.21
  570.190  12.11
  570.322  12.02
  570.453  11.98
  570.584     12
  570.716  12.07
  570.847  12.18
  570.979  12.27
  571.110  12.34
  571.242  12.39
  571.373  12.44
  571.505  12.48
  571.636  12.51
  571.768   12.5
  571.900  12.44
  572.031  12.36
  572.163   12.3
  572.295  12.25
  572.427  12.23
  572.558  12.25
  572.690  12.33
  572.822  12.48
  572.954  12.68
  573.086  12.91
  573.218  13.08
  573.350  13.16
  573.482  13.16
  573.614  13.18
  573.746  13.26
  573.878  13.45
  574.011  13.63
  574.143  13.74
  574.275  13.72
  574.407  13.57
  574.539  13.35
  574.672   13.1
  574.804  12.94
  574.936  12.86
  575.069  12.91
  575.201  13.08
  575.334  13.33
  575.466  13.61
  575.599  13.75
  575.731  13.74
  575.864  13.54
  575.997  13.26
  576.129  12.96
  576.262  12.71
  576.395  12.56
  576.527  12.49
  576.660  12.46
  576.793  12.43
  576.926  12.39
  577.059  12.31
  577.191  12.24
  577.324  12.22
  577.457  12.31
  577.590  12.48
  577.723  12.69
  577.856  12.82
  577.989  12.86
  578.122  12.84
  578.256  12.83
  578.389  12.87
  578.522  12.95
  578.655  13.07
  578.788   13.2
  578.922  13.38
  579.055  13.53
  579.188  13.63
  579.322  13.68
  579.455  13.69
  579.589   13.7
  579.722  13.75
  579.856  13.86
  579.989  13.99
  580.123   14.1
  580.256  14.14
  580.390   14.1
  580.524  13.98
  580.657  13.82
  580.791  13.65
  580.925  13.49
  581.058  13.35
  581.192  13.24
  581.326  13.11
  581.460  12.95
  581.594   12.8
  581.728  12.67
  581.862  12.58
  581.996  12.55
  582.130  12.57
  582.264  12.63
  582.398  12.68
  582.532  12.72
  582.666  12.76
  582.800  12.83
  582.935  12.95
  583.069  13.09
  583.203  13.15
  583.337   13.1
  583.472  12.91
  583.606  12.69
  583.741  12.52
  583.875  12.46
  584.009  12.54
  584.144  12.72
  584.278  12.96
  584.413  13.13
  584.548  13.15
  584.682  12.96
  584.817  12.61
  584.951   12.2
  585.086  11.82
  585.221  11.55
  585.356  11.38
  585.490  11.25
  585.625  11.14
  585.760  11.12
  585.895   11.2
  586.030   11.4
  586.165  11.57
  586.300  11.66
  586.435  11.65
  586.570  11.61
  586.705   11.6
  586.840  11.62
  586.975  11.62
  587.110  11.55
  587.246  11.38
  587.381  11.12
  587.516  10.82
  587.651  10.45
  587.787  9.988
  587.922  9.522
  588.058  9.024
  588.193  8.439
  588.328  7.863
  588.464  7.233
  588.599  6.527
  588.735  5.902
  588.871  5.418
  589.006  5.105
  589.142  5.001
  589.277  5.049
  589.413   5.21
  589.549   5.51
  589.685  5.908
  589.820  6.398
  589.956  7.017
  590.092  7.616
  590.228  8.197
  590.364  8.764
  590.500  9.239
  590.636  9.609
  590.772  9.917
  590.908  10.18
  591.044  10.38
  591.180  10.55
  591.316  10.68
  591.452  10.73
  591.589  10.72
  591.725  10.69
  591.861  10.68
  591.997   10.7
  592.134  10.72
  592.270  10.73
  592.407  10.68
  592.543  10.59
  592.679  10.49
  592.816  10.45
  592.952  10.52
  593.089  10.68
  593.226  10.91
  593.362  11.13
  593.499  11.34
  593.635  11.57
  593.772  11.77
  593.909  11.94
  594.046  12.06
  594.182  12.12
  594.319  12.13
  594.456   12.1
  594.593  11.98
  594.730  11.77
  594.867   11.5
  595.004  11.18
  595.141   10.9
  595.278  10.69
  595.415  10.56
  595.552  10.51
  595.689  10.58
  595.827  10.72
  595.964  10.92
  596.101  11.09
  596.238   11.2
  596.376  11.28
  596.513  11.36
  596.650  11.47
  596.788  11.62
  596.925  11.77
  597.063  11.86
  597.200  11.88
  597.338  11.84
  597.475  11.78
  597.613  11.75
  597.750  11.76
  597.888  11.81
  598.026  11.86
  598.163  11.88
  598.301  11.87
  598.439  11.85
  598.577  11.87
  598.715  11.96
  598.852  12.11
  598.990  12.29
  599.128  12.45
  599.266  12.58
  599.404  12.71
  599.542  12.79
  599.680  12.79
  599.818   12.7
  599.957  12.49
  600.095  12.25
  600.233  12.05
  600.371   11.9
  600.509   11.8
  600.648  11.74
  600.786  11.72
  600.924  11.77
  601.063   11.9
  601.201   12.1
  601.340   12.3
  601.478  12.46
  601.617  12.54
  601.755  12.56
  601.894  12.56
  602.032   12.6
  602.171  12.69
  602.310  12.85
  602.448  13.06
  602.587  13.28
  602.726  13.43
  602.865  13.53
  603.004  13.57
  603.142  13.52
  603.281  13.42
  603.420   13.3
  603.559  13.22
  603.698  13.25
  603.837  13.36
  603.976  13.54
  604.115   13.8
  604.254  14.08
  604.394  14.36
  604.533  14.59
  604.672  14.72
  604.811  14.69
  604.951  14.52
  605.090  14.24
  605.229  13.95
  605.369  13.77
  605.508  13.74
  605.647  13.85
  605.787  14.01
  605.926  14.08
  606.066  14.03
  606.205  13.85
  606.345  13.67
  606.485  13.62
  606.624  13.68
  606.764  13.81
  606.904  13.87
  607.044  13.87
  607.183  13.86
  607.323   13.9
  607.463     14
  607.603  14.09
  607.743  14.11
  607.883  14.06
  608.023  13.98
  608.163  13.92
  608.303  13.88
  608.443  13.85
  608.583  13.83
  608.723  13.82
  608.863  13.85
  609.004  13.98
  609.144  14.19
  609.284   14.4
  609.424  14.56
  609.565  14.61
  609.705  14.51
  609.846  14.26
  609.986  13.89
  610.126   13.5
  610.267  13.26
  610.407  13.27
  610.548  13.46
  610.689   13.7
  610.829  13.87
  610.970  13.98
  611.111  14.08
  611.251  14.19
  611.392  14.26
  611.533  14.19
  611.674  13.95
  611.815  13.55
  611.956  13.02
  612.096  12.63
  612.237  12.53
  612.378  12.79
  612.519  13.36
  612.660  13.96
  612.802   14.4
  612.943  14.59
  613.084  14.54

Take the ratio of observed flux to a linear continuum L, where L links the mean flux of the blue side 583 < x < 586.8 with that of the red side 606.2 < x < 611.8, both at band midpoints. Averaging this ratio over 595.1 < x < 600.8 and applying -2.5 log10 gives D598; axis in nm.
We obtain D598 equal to 0.12 mag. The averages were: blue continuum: 12.2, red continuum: 13.9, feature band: 11.7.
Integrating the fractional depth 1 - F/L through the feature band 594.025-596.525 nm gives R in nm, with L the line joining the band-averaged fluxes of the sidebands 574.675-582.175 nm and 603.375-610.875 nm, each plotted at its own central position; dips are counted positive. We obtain 0.43 nm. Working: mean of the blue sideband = 13.1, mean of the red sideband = 13.9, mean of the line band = 11.3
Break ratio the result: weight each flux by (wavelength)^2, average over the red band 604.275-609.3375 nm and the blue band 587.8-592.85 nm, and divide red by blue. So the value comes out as 1.7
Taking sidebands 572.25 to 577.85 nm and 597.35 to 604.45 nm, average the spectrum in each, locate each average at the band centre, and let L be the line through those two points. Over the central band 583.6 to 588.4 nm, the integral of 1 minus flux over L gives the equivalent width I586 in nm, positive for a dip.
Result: 0.51 nm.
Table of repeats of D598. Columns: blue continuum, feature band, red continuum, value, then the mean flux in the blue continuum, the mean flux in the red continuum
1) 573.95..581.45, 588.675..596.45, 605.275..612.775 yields 0.34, 13.2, 13.8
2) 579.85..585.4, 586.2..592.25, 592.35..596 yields 0.29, 13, 11.2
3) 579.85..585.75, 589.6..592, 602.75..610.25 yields 0.39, 12.9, 13.9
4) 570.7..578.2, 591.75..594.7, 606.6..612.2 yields 0.19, 12.8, 13.9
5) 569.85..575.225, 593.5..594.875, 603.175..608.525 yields 0.14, 12.7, 13.9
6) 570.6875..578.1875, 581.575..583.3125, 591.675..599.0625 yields -0.05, 12.8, 11.4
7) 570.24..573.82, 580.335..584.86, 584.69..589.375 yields -0.21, 12.5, 9.93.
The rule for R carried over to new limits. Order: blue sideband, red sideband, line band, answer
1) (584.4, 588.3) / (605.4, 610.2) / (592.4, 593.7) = 0.14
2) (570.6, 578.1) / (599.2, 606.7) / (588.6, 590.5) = 0.97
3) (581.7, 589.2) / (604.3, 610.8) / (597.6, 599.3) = 0.11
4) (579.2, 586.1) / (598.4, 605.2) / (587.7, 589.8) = 0.99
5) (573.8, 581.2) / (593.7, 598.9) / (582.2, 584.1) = -0.01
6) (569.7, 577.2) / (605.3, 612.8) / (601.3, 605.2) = 0.06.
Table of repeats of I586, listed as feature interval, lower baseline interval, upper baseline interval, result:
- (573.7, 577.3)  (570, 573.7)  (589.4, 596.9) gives -0.29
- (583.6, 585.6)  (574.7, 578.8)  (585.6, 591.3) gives -0.40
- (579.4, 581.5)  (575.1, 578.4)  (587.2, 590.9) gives -0.44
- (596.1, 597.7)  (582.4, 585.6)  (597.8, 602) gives 0.09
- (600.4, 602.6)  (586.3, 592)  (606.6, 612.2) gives -0.07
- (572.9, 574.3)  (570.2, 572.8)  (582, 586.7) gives -0.11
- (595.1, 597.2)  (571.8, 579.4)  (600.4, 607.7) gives 0.34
